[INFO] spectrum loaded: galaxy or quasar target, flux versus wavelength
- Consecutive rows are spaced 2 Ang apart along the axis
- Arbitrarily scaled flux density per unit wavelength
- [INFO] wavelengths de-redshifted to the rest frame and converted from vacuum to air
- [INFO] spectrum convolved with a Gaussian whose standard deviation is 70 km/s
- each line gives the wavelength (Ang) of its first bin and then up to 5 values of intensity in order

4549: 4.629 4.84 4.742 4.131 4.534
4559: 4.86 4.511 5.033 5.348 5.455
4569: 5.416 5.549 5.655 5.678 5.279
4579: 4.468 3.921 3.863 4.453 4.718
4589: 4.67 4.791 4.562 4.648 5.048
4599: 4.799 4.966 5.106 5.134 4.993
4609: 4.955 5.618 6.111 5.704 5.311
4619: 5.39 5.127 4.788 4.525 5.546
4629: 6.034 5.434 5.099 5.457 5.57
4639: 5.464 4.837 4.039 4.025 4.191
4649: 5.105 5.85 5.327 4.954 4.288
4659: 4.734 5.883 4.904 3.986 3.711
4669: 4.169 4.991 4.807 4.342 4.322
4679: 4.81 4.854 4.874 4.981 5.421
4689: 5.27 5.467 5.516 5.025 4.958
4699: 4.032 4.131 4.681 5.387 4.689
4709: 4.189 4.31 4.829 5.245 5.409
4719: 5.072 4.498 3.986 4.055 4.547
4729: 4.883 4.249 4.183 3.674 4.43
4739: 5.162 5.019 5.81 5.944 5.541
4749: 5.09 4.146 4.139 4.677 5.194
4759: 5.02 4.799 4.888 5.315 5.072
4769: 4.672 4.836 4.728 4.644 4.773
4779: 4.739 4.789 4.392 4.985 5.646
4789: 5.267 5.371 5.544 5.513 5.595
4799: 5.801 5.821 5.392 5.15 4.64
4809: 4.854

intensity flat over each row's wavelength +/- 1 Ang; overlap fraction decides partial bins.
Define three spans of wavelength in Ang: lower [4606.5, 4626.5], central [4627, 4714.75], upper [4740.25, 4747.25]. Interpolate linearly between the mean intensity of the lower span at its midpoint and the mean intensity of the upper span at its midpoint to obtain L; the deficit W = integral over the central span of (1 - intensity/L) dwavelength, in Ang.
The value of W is 8.7 Ang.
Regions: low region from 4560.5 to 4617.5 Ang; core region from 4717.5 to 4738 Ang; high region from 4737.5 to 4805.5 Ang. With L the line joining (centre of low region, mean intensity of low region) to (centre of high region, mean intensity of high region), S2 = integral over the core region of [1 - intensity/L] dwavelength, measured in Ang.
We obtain 2.81 Ang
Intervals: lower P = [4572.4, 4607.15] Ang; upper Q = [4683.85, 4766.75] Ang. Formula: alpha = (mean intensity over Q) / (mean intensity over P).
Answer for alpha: 1.00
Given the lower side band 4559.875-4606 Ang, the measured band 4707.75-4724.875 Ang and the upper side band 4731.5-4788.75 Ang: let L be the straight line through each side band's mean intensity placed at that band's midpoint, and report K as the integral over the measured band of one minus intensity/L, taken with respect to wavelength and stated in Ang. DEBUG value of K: 0.8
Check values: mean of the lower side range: 4.92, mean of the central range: 4.66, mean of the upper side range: 4.87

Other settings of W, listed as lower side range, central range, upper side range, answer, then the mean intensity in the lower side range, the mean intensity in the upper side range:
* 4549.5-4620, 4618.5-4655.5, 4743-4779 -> -1.0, 4.98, 4.93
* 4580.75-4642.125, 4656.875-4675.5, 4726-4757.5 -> 1.3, 5.06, 4.79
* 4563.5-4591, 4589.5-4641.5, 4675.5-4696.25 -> -2.2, 4.95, 5.04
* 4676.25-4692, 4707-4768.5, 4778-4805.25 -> 4.5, 5.01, 5.29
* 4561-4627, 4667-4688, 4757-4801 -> 1.5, 5.03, 5.09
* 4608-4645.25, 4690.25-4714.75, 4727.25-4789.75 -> 1.2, 5.24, 4.86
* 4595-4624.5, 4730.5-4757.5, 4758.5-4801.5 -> 1.6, 5.19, 5.09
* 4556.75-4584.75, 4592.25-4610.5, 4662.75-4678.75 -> -0.5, 4.97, 4.4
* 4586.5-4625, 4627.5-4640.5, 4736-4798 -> -1.1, 5.07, 5.02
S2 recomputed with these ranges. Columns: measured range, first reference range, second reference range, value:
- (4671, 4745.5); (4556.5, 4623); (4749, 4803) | 3.6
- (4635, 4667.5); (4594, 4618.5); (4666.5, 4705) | 0.8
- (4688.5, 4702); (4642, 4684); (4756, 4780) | -0.5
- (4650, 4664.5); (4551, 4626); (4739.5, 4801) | -0.2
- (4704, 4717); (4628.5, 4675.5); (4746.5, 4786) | 0.1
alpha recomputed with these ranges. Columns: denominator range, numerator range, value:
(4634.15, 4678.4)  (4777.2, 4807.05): 1.10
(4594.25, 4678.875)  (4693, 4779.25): 0.96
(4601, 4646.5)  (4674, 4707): 0.94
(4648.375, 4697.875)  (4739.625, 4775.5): 1.02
